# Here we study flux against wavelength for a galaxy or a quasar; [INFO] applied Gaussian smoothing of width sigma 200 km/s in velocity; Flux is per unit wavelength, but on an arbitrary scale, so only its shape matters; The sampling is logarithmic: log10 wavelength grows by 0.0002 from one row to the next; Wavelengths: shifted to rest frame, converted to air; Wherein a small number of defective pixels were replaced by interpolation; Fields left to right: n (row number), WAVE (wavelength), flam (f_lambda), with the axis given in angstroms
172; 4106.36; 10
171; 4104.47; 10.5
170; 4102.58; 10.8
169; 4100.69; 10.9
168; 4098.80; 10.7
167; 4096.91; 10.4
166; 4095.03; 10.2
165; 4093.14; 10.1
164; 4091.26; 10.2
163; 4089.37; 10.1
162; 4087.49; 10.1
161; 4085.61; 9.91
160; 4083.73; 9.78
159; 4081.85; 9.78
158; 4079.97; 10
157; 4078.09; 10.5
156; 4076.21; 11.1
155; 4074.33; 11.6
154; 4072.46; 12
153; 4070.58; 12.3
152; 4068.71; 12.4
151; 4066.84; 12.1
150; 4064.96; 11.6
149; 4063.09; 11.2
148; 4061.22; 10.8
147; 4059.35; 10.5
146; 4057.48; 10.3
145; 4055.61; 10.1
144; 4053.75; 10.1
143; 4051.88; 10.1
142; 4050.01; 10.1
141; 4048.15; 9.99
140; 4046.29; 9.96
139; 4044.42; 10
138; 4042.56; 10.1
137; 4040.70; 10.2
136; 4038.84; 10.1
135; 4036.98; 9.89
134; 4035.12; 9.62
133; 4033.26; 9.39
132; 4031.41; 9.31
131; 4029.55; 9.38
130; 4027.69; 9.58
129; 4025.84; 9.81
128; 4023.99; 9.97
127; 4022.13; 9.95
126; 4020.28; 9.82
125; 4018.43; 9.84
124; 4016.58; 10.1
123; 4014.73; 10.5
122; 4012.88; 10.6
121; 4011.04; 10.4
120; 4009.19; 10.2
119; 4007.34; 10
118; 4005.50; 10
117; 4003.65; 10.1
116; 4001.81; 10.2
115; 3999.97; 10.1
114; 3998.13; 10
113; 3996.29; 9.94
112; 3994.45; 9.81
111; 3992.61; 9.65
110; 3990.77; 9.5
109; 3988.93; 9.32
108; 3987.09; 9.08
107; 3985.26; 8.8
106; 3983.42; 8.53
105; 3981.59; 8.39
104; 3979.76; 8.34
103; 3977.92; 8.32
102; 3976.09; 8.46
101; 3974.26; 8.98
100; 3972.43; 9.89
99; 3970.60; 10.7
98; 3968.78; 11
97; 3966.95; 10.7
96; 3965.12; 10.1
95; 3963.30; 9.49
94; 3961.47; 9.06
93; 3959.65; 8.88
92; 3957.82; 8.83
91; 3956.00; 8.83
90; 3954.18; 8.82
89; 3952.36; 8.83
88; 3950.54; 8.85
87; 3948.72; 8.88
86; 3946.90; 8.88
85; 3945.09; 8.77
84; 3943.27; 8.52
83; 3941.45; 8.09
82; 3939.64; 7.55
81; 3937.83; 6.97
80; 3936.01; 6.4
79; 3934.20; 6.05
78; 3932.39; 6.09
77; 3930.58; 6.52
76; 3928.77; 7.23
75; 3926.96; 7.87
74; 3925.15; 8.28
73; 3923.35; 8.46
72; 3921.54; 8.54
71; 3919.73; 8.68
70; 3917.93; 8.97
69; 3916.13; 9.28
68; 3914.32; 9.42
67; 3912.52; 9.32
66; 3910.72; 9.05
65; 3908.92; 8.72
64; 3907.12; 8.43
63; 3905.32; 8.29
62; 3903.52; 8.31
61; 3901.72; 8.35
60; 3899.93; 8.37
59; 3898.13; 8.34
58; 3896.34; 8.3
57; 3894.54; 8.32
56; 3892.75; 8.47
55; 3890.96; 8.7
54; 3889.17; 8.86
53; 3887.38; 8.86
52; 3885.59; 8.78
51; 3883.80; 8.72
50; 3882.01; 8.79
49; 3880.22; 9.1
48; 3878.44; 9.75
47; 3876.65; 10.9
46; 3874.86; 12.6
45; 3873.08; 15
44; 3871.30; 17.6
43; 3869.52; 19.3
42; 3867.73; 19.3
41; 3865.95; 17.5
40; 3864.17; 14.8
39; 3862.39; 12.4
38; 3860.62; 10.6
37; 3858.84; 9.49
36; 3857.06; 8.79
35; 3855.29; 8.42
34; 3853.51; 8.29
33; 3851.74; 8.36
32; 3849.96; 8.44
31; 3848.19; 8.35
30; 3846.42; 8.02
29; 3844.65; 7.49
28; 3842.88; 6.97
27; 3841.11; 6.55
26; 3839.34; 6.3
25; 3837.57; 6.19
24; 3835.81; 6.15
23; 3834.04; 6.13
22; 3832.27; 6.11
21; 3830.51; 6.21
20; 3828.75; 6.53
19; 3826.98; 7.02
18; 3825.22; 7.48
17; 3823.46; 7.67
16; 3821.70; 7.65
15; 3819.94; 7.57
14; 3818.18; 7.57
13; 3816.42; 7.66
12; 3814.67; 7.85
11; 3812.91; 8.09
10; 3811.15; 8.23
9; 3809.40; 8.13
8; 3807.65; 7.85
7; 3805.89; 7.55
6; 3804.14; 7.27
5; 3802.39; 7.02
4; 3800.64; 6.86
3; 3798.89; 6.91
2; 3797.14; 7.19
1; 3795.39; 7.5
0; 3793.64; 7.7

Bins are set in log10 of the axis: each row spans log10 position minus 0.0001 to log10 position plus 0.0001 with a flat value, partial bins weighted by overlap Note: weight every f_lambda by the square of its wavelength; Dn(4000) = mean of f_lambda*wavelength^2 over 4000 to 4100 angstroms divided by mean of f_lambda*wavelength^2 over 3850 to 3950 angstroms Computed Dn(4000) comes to 1.2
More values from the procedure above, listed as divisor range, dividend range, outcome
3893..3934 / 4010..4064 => 1.29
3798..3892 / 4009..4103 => 1.26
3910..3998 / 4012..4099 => 1.24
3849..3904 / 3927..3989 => 0.84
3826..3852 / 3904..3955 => 1.23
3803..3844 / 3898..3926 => 1.27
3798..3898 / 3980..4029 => 1.16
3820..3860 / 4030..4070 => 1.56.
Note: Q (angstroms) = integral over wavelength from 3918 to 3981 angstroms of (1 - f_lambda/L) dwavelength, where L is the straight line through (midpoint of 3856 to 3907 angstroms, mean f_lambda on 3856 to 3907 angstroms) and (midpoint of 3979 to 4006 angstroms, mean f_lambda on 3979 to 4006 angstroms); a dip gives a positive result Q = 9.2 angstroms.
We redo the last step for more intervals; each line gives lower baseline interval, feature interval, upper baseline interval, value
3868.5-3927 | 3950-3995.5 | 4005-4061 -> 2.85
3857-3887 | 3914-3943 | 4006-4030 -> 9.62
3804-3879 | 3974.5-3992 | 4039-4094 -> 2.33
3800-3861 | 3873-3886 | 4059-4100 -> -3.27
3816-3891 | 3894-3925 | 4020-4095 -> 3.44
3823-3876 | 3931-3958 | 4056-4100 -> 5.93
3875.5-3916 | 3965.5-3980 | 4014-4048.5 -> -0.31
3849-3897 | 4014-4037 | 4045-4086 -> 2.21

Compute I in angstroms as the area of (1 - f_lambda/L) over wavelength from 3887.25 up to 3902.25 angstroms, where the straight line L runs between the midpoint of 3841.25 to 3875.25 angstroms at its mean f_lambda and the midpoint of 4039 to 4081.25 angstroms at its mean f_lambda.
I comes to 3.8 angstroms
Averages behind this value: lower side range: 11.6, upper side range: 10.8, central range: 8.5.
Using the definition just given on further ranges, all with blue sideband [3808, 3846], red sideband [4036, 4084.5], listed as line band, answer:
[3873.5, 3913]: -4.5 angstroms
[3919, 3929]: 0.4 angstroms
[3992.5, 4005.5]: -0.4 angstroms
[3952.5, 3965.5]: 0.1 angstroms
